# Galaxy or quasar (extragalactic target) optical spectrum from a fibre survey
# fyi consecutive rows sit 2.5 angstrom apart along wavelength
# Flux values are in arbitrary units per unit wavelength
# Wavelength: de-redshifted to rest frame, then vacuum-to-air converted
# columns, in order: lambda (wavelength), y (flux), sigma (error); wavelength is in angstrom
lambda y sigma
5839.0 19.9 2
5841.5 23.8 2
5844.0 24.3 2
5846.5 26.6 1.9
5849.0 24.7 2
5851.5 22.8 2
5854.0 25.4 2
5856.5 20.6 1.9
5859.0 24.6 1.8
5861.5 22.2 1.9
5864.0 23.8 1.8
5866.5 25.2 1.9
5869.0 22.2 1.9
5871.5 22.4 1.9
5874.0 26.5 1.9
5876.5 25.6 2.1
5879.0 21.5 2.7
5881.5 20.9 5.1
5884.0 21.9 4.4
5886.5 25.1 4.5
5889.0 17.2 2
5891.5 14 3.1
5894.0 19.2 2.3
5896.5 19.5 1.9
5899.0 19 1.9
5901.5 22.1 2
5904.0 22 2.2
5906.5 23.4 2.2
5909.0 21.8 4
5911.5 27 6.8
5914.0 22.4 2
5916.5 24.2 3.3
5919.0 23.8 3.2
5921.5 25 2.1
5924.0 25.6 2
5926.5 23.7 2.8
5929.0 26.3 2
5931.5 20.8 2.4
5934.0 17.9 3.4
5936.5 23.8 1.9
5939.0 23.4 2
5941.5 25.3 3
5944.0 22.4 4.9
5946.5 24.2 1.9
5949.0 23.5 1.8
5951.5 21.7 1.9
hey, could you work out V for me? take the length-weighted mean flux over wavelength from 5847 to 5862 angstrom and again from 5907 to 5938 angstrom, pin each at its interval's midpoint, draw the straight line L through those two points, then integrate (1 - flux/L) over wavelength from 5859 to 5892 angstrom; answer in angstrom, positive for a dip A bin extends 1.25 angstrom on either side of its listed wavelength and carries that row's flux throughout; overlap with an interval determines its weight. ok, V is 1.6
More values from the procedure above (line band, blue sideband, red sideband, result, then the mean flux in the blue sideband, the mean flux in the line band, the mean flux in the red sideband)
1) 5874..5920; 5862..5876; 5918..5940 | 3.7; 24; 21.8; 23.4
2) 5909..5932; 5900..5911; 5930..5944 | -1.9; 22.6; 24.3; 22.3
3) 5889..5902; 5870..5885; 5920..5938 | 2.7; 23.1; 18.4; 23.3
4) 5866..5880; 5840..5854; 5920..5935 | 0.1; 24.4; 23.9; 23.3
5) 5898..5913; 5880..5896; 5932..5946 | -1.4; 19.7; 22.6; 22.6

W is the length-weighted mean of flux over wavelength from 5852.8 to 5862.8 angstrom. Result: 23.2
